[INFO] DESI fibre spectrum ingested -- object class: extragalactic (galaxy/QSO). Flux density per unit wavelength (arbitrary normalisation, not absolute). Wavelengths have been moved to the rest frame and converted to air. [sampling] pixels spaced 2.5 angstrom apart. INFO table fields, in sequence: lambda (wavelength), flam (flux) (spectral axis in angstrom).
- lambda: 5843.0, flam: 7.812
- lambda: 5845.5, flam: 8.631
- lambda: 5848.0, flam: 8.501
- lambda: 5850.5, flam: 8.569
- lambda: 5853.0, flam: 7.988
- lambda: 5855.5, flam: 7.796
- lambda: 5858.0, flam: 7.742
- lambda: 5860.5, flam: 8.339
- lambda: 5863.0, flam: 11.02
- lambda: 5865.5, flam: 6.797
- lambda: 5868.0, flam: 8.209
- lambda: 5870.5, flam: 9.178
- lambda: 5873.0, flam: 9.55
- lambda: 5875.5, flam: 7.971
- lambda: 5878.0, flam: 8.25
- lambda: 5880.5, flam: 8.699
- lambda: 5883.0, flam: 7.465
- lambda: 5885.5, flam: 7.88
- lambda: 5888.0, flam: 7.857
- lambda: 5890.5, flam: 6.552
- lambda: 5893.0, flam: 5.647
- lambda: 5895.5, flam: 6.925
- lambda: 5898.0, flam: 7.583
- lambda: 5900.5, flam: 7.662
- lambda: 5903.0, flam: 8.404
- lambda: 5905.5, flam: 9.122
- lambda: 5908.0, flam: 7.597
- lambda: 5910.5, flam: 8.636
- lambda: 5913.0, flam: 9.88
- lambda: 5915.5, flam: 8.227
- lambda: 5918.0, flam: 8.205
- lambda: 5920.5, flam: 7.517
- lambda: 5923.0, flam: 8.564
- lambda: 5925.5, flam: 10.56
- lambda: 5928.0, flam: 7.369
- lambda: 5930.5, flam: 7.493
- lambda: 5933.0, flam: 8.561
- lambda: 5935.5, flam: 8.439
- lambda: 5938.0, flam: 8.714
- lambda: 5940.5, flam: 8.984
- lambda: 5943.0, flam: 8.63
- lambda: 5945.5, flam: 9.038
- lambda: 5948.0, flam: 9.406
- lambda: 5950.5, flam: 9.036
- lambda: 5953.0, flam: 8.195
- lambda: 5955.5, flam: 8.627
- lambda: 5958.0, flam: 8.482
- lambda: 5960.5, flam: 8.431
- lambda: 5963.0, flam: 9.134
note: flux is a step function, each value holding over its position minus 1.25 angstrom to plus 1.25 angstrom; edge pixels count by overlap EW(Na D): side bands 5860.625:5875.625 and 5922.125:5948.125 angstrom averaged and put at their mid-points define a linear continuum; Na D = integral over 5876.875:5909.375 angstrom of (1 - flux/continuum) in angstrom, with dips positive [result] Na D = 4.1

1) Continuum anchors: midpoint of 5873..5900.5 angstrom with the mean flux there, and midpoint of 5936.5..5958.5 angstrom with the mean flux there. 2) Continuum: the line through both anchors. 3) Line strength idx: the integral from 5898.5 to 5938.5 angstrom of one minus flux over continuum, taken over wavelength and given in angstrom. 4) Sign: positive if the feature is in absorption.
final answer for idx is -1.0 angstrom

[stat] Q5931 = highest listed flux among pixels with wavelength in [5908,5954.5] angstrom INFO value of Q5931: 10.56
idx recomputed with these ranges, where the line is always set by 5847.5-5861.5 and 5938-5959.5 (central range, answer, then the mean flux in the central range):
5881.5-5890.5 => 0.8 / 7.6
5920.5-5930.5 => 0.1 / 8.5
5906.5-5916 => -0.1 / 8.63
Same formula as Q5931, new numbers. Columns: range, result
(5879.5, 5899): 8.699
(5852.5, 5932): 11.02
